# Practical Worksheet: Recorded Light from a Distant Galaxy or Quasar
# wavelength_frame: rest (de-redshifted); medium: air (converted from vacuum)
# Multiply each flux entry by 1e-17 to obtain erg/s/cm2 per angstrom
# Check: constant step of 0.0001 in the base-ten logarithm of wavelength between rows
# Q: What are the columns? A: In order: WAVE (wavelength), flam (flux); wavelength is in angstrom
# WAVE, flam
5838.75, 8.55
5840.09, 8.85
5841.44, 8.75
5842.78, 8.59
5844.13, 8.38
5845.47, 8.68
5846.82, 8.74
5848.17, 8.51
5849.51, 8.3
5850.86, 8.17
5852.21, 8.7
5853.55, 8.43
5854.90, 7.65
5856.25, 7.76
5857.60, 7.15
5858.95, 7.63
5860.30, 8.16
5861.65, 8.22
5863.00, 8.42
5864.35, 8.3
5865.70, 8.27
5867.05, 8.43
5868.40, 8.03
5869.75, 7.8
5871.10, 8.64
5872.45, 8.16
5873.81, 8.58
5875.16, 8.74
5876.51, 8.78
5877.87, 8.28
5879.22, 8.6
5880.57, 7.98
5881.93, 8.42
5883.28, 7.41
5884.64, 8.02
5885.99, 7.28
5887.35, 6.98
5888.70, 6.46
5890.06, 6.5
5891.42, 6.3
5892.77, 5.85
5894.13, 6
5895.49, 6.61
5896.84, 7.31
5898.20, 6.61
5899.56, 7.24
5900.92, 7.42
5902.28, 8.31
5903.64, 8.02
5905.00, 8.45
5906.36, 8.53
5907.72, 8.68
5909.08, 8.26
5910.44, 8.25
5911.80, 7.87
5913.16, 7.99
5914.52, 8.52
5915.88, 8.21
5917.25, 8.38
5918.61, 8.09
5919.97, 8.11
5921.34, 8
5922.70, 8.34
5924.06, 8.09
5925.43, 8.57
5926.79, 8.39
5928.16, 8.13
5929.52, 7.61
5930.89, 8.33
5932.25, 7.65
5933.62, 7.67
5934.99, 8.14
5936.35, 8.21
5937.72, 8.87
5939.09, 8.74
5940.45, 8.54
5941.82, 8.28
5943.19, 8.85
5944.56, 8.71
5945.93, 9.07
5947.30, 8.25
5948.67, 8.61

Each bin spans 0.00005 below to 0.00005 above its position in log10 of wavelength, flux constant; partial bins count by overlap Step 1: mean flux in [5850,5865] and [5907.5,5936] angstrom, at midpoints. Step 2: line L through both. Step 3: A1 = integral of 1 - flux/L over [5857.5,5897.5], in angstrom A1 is 1.8 angstrom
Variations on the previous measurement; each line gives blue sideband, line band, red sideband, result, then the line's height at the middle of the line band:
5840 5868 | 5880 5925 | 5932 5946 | 3.8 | 8.36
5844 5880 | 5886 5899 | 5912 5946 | 2.7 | 8.28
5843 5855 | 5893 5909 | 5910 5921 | 1.3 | 8.23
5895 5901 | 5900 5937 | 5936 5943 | -1.9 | 7.78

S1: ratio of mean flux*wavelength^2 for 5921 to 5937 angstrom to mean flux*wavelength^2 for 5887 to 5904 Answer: 1.19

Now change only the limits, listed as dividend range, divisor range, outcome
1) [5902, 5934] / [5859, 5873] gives 1.01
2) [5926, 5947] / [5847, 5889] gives 1.06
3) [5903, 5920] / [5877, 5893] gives 1.13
